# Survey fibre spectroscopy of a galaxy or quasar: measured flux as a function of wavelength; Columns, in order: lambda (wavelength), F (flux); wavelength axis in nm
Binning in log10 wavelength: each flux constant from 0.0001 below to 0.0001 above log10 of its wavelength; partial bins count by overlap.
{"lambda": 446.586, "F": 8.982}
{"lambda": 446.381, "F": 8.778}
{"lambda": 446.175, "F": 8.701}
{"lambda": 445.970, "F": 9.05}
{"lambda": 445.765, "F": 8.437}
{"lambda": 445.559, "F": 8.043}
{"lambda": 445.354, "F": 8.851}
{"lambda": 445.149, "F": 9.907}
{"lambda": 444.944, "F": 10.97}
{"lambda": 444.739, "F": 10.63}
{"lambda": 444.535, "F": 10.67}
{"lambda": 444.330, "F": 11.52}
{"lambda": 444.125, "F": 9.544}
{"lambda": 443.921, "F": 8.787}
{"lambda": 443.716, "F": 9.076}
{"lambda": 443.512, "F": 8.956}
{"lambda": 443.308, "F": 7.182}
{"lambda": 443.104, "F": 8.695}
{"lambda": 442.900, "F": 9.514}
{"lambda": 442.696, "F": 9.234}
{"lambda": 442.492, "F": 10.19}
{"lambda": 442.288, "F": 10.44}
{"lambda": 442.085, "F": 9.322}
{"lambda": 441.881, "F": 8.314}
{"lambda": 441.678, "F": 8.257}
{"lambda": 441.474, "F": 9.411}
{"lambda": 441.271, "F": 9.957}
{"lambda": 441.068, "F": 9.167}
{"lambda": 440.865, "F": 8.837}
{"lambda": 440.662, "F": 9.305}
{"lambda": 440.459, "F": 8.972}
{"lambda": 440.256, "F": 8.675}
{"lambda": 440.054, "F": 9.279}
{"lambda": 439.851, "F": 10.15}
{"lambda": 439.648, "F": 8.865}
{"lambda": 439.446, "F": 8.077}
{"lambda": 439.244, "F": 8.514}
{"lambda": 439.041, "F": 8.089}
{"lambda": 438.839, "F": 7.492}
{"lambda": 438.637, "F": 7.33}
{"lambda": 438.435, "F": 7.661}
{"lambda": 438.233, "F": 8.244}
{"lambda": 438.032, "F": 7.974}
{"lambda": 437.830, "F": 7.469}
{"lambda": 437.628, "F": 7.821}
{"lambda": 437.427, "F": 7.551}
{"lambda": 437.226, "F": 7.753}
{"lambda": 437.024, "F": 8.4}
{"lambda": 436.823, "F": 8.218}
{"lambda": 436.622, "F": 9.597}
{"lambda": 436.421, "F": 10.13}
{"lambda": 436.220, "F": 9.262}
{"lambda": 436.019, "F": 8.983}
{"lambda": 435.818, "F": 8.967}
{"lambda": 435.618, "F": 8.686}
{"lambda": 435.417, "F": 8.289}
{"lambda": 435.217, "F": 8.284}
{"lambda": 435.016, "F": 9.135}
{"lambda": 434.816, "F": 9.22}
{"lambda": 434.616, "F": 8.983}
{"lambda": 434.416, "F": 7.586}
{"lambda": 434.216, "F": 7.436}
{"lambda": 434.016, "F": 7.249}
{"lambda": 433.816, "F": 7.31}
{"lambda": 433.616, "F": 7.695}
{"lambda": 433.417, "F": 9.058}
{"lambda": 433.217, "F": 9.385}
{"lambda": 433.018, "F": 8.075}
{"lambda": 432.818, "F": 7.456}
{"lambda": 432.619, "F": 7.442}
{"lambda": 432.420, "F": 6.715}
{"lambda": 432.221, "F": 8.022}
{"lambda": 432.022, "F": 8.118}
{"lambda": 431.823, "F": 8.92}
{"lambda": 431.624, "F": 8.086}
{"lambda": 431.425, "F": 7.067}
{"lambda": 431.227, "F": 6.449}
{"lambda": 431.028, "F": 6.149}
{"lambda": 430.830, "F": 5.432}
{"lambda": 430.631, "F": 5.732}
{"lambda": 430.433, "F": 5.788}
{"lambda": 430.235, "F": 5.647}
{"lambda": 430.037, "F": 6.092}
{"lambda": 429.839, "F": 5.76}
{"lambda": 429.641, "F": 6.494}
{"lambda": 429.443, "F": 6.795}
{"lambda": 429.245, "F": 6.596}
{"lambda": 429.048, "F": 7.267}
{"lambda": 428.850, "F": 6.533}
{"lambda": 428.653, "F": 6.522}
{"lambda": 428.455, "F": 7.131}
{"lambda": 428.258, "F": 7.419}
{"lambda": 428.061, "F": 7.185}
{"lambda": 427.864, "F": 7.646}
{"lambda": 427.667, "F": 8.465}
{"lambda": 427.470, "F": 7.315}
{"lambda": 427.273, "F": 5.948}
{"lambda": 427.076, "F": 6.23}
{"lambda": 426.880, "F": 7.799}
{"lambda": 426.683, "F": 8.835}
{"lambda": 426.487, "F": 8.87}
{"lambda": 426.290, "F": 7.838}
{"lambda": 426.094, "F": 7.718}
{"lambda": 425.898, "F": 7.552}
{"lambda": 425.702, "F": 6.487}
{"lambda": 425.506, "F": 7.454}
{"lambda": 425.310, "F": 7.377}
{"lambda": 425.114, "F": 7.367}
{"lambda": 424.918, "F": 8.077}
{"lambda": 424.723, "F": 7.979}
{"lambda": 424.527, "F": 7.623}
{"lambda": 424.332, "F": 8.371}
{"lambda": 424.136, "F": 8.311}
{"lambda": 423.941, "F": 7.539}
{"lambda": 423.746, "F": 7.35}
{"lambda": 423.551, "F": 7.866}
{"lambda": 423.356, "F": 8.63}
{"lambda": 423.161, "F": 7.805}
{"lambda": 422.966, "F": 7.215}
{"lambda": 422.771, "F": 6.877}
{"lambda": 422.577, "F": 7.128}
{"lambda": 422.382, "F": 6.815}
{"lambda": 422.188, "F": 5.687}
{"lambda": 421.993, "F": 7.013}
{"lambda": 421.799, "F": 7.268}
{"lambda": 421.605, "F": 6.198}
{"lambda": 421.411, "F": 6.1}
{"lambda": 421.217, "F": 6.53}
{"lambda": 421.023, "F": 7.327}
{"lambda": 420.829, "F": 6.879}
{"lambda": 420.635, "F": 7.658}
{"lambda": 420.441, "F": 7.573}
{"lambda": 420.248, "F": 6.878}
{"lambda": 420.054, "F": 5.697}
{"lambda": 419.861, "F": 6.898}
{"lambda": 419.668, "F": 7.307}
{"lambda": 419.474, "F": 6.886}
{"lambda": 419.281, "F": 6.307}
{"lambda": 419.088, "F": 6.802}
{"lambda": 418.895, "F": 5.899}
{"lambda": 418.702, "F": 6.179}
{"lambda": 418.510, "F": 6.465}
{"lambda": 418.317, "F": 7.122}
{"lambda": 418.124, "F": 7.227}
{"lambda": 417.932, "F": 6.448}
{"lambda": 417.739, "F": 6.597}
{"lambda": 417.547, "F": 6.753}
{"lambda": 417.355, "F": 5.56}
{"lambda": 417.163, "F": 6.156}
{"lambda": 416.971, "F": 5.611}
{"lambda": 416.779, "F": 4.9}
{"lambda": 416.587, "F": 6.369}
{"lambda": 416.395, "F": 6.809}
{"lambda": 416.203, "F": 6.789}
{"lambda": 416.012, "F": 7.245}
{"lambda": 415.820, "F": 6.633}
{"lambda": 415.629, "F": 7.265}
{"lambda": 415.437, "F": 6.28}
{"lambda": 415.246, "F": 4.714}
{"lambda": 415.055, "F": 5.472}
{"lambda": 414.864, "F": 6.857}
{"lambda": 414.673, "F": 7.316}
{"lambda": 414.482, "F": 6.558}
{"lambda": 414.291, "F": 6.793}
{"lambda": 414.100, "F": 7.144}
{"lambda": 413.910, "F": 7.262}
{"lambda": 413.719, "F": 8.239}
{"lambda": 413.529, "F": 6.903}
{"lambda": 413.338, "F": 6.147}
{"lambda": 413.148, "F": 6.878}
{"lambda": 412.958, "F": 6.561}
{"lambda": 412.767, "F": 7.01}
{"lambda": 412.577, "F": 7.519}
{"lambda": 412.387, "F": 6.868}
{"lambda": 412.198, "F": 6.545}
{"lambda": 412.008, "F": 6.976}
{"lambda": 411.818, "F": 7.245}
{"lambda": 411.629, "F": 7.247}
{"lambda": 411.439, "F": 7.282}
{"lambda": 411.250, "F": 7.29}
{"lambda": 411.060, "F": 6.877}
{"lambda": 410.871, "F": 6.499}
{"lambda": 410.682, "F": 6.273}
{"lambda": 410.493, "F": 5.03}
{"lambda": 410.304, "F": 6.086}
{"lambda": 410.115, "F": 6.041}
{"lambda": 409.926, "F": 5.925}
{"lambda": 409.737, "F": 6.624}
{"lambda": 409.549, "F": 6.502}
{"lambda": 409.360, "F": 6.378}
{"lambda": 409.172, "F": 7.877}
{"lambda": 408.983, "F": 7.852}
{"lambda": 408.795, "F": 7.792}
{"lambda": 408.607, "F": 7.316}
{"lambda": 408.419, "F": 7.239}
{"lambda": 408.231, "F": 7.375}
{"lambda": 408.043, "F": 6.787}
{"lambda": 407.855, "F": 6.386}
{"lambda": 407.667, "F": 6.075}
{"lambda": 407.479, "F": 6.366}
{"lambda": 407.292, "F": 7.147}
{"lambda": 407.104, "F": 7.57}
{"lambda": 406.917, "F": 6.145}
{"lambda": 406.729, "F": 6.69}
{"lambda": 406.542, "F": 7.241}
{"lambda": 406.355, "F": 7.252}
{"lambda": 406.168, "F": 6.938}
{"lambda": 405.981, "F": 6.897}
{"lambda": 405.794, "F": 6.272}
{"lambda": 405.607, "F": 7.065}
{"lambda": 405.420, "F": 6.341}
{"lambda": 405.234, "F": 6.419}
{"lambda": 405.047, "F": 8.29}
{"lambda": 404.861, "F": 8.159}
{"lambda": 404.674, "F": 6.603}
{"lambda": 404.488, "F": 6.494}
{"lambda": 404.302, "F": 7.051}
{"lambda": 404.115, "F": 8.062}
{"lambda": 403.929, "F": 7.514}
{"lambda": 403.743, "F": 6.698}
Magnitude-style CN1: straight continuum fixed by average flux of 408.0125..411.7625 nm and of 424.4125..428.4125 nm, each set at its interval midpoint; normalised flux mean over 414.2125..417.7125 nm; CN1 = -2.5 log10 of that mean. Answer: 0.121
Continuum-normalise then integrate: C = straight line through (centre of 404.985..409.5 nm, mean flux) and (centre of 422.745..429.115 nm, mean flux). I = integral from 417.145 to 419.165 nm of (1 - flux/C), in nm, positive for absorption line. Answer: 0.23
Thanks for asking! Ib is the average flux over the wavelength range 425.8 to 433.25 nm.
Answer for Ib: 7.15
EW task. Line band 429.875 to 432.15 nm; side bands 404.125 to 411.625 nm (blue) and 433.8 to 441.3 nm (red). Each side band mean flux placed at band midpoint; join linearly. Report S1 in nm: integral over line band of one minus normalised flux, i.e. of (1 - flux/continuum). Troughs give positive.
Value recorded 0.41 nm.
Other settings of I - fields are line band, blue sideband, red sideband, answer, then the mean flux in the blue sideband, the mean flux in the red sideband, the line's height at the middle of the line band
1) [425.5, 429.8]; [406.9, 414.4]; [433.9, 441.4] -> 0.36 nm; 6.86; 8.53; 7.91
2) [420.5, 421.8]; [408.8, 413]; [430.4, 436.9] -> 0.09 nm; 6.77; 7.99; 7.32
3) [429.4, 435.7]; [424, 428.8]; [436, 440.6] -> 0.45 nm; 7.55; 8.45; 8.02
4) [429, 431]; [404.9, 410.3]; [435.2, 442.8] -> 0.50 nm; 6.89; 8.72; 8.2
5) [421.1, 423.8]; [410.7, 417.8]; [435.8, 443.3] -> 0.12 nm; 6.68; 8.74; 7.34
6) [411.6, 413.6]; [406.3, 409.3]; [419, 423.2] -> 0.03 nm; 7.06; 6.84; 6.98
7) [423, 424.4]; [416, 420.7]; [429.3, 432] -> -0.30 nm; 6.55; 6.54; 6.54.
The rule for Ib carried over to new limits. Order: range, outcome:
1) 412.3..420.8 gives 6.65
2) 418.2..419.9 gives 6.65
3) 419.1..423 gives 6.8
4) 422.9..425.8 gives 7.7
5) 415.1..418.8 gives 6.36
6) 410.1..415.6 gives 6.7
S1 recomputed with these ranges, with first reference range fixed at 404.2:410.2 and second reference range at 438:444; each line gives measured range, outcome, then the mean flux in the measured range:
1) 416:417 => 0.16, 6.25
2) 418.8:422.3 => 0.43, 6.72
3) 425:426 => 0.09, 7.26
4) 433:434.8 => 0.06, 8.14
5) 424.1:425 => -0.02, 8.06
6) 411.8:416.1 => 0.29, 6.79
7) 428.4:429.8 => 0.25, 6.71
